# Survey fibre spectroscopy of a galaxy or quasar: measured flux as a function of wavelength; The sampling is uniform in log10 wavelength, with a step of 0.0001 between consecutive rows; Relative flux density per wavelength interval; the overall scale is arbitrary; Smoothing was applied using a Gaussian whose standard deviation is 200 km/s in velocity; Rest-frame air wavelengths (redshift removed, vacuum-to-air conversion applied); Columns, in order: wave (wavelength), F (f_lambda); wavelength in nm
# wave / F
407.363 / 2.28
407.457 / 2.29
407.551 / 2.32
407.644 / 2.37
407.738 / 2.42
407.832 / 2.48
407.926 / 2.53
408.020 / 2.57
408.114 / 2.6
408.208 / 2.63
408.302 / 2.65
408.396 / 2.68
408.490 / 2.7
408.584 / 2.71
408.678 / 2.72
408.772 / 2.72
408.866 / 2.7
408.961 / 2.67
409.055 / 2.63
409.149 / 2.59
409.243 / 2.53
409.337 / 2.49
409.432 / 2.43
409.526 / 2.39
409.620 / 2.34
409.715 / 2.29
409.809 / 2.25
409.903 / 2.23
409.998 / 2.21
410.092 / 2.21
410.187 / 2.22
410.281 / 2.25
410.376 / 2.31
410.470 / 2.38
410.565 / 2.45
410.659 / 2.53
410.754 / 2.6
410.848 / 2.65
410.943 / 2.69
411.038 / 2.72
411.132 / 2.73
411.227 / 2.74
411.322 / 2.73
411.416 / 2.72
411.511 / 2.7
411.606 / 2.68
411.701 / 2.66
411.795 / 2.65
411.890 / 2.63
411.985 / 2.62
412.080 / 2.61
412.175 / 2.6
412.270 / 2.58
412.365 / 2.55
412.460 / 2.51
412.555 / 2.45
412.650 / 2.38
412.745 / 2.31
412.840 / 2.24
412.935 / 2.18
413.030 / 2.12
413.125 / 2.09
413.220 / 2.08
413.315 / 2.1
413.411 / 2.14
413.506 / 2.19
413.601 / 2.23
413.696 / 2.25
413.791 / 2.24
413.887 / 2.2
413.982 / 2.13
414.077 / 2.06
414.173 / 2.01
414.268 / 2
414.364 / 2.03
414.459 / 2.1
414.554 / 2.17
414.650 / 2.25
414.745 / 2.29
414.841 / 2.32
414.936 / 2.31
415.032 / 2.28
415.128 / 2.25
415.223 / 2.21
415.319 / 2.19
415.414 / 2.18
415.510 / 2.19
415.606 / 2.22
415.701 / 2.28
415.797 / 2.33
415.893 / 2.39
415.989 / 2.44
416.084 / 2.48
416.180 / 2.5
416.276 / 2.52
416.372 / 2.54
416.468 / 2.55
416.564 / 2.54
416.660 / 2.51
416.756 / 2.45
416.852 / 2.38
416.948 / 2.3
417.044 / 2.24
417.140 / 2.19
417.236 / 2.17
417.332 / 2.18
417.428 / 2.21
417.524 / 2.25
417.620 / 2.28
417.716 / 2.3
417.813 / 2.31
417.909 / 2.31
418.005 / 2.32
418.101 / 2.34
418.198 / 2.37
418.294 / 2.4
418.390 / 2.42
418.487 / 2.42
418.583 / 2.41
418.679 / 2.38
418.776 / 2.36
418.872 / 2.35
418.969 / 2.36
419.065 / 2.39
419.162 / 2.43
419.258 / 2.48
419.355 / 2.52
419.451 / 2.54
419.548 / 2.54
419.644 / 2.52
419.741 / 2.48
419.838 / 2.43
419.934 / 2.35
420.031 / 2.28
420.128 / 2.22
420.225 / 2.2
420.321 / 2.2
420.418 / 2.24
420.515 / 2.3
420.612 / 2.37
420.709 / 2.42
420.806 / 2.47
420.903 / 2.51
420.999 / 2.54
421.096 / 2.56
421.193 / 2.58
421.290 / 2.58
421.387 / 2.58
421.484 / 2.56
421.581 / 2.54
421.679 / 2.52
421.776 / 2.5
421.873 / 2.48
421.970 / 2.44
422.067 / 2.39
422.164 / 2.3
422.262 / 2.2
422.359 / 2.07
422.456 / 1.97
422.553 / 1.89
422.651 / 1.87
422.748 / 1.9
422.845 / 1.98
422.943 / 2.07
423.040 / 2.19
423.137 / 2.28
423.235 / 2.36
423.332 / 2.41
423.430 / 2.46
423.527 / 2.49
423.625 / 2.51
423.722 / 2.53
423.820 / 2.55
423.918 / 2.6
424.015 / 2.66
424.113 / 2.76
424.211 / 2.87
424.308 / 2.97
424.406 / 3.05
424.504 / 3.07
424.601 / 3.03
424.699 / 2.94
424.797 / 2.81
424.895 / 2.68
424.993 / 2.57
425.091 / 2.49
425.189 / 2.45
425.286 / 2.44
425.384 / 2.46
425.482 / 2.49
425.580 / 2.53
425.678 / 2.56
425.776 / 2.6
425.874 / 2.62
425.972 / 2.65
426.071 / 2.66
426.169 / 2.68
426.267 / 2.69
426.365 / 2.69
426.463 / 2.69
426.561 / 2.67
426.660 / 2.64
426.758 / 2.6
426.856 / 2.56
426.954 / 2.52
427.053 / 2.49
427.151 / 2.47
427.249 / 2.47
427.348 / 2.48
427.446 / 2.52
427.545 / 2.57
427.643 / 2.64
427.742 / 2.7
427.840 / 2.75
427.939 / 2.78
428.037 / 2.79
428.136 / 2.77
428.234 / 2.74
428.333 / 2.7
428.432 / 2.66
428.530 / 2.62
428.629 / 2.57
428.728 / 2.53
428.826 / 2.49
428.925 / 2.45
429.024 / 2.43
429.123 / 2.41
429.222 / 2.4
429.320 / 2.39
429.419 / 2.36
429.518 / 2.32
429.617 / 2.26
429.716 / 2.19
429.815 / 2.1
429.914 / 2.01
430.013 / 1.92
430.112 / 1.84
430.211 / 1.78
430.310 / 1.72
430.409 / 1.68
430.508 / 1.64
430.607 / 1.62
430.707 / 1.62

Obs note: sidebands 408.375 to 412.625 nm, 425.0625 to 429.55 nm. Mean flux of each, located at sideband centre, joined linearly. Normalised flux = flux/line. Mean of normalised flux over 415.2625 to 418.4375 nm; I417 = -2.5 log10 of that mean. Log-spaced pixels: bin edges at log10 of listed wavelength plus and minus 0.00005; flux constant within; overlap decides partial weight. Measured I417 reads 0.094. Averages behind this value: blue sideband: 2.54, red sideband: 2.57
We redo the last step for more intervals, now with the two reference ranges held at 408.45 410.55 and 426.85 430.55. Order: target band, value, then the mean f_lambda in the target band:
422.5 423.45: 0.13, 2.13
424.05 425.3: -0.16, 2.79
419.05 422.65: 0.01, 2.39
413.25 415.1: 0.12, 2.17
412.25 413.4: 0.07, 2.29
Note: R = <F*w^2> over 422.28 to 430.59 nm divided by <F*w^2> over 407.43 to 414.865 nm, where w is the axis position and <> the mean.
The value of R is 1.09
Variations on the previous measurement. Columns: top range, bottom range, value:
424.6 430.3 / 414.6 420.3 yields 1.12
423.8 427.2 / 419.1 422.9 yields 1.15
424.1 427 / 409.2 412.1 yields 1.15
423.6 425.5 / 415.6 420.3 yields 1.17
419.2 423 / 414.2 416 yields 1.09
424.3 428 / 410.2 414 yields 1.16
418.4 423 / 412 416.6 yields 1.06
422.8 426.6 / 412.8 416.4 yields 1.22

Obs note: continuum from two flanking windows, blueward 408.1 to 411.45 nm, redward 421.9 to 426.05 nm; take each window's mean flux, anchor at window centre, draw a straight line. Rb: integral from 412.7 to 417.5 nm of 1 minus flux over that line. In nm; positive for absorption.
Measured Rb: 0.49 nm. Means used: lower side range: 2.53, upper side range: 2.48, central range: 2.26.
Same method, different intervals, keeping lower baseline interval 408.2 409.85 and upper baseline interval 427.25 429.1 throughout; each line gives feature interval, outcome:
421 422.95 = 0.22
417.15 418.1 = 0.12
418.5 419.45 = 0.06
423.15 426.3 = -0.04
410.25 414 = 0.18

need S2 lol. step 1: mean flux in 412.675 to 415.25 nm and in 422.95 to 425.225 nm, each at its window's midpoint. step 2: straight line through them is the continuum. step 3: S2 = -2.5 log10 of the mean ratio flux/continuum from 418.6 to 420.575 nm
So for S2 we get 0.02 mag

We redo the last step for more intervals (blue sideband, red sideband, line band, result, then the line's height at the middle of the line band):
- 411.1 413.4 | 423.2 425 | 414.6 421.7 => 0.09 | 2.59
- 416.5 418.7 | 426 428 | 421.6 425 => 0.02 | 2.5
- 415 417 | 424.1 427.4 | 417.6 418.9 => 0.04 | 2.43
